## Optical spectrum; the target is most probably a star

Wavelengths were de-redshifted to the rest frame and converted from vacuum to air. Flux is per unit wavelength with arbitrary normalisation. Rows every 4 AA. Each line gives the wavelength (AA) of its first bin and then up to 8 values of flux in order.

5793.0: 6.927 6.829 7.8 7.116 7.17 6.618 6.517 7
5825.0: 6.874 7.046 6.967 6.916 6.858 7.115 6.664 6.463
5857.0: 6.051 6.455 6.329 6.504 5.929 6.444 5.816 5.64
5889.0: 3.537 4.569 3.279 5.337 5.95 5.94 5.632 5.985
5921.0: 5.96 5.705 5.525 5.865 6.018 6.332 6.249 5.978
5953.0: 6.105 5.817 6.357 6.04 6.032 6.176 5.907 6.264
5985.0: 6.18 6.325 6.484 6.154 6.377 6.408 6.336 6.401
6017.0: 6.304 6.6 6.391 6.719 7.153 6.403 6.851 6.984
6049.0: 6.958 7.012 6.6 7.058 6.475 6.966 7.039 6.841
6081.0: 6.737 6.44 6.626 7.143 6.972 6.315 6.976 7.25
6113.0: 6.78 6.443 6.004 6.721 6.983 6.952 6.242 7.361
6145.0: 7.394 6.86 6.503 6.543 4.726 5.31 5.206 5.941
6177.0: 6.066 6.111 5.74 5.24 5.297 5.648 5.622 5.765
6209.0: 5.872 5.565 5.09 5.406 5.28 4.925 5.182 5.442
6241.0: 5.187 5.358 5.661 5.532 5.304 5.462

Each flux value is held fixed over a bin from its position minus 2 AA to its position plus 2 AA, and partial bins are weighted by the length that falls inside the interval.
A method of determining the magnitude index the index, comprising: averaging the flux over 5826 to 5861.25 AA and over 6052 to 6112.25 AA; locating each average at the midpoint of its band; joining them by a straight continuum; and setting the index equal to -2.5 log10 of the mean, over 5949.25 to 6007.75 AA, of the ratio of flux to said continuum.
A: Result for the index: 0.10 mag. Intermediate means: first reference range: 6.74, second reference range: 6.83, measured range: 6.18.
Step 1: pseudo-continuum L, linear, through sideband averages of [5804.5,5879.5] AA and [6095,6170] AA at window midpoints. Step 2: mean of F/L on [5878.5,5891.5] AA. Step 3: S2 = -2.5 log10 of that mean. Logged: 0.30 mag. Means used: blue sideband 6.67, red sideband 6.52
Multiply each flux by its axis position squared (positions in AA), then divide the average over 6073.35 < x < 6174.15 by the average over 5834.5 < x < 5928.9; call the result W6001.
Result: 1.21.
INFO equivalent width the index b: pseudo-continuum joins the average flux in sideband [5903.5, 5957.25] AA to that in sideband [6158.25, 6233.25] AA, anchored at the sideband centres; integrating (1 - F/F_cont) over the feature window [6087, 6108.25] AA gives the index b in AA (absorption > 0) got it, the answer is -4.42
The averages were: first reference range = 5.94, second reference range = 5.49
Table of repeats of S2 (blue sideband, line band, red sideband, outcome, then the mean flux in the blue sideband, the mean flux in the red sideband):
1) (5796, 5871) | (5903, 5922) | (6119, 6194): 0.132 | 6.8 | 6.18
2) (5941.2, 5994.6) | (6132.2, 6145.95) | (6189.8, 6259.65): -0.224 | 6.15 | 5.42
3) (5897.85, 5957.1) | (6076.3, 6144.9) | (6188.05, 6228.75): -0.207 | 5.84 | 5.46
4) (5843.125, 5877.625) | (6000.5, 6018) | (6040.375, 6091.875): 0.057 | 6.44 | 6.82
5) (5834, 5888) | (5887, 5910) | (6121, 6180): 0.323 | 6.36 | 6.33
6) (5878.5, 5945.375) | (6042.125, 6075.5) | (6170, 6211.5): -0.224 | 5.48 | 5.72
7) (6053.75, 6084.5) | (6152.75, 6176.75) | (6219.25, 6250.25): 0.049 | 6.81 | 5.3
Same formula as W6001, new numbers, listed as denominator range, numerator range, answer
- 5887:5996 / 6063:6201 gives 1.18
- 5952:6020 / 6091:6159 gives 1.14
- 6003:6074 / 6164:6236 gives 0.87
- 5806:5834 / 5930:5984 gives 0.92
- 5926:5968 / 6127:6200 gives 1.09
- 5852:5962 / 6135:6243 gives 1.10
